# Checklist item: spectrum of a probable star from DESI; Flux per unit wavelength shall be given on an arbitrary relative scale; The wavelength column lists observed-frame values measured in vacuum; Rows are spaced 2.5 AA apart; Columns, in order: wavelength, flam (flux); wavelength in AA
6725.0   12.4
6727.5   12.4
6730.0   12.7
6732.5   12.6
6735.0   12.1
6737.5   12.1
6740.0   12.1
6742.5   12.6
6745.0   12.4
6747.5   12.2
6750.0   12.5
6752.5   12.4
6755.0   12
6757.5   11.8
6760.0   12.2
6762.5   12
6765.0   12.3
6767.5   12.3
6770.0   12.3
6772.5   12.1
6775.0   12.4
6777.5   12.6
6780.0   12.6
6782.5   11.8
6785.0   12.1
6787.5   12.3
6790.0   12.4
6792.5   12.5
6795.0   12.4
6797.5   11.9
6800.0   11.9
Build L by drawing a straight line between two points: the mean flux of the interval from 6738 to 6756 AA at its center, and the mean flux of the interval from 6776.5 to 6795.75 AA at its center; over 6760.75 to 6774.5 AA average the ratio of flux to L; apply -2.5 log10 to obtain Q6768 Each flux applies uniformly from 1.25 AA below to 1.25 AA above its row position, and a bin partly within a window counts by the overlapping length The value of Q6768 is 0.01 mag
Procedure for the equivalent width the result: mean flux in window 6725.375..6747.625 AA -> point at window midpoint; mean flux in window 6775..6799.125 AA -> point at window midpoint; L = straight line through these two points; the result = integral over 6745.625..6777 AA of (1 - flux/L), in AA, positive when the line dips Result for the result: 0.3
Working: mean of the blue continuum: 12.4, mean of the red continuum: 12.3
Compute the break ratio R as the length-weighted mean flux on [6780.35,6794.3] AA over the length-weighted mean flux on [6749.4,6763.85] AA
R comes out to 1.0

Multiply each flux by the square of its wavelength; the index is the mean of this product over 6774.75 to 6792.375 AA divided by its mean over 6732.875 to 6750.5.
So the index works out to 1.01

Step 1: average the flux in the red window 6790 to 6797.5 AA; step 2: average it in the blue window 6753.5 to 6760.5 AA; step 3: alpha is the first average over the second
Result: 1.0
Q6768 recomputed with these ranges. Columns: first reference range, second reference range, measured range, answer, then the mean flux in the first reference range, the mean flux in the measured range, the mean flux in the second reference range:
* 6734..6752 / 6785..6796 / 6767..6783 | 0.00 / 12.3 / 12.3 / 12.4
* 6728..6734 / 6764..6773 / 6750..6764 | 0.02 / 12.6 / 12.1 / 12.3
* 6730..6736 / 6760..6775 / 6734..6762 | 0.01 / 12.4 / 12.2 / 12.2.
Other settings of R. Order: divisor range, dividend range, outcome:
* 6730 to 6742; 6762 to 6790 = 1.00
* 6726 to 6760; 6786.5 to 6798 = 1.00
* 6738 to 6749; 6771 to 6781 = 1.01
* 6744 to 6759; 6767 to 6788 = 1.01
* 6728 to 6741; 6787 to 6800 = 0.99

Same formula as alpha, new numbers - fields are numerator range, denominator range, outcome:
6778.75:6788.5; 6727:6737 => 0.98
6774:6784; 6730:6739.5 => 1.00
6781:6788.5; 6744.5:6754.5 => 0.98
